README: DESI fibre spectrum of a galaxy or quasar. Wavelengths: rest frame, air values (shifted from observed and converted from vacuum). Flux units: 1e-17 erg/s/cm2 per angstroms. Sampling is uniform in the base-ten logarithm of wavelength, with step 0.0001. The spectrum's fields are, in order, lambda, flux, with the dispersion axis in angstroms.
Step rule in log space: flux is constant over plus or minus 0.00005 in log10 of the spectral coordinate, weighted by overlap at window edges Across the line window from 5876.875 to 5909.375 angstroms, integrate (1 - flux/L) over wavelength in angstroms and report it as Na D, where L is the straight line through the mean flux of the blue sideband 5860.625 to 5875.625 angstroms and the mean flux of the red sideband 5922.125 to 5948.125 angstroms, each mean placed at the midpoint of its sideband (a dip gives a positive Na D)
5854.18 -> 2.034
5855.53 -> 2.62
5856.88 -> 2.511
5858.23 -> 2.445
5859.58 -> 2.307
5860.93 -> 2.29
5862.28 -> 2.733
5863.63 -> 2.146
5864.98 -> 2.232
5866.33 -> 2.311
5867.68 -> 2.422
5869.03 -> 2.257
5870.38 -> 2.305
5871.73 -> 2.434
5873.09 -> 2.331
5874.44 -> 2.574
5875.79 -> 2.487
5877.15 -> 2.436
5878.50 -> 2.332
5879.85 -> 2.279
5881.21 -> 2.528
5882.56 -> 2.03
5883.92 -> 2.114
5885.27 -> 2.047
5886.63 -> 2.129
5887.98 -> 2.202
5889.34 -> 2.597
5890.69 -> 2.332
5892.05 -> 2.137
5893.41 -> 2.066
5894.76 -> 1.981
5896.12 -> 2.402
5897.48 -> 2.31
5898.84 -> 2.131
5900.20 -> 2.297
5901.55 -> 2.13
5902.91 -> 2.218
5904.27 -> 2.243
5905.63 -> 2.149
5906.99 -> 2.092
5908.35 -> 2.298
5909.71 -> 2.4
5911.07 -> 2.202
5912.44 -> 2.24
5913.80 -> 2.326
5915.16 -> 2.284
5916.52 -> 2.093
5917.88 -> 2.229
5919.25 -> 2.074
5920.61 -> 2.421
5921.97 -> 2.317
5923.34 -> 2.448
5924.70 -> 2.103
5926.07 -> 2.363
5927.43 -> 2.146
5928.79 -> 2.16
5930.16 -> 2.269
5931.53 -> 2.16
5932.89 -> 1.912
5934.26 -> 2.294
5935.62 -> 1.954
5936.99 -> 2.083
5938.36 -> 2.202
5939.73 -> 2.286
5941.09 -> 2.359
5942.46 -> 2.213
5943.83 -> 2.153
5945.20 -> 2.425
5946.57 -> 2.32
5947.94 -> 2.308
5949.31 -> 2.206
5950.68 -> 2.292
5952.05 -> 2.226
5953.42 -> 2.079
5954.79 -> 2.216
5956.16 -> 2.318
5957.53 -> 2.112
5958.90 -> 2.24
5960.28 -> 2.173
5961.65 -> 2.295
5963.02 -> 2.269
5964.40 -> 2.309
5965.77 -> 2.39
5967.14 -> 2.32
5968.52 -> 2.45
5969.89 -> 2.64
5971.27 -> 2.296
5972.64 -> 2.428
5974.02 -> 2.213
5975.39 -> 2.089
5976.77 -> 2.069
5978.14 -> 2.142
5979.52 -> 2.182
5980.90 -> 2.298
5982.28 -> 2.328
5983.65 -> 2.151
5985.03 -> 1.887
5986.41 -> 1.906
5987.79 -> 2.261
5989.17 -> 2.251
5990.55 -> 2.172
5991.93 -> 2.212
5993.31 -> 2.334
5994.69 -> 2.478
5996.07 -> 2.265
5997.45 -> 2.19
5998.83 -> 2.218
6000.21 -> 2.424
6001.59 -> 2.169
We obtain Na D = 1.2 angstroms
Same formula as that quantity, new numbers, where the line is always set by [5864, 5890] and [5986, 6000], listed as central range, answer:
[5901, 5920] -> 0.7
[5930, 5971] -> 0.3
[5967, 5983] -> -0.2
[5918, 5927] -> 0.0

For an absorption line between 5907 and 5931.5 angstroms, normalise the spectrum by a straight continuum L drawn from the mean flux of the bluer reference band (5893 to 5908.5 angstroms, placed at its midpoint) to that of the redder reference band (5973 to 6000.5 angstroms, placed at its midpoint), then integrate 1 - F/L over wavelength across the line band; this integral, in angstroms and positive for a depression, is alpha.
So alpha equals -0.6 angstroms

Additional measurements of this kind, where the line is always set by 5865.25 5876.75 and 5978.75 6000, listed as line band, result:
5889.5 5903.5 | 0.8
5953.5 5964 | 0.2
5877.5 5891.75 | 0.6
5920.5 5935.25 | 0.5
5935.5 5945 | 0.3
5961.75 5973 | -0.7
